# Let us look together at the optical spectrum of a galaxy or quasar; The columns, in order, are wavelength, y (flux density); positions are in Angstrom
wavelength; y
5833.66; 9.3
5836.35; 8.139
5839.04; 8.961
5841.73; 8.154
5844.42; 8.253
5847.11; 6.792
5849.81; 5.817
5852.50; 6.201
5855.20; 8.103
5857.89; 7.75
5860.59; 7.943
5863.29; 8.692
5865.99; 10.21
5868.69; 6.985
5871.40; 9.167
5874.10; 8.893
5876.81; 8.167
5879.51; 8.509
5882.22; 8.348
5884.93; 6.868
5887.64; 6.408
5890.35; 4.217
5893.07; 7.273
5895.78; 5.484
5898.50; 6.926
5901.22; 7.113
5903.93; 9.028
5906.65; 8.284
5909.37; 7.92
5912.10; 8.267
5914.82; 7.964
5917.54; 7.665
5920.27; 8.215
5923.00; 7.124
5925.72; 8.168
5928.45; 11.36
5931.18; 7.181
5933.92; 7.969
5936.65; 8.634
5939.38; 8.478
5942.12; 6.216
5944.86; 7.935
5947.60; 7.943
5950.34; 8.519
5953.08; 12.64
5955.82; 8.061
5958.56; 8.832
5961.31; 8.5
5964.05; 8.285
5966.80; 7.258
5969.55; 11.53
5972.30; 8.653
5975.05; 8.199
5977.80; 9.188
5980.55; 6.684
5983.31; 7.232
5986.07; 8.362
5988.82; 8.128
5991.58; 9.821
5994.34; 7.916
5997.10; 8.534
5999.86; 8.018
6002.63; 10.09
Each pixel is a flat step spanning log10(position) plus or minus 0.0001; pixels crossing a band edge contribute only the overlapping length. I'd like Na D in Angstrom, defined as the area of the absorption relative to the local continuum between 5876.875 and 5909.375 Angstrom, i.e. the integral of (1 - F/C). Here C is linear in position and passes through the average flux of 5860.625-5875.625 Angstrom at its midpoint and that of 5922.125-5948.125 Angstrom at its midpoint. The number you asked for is 4.9 Angstrom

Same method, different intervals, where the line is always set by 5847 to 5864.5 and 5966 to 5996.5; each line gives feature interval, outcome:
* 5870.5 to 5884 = -1.78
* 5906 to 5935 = -0.94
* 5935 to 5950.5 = 0.42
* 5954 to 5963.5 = -0.43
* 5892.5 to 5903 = 1.33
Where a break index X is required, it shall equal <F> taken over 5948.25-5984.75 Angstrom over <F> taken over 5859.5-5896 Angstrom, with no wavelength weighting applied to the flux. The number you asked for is 1.13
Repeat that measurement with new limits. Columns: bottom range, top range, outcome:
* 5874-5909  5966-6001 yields 1.16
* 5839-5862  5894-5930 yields 1.06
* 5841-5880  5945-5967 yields 1.10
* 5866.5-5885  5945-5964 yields 1.08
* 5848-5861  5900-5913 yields 1.15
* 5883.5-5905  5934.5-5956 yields 1.29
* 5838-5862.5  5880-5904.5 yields 0.90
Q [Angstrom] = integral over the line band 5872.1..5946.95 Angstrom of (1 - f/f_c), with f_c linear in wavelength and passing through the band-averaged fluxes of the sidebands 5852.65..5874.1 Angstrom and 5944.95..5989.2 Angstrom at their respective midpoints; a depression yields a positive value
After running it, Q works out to 6.3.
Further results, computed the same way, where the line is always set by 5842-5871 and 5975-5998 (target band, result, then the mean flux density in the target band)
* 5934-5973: -2.6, 8.66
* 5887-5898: 2.8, 5.89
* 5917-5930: -0.9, 8.54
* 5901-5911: -0.3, 8.2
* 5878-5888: 0.2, 7.66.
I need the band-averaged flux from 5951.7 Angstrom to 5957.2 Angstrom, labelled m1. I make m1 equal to 10.4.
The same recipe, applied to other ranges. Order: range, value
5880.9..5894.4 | 6.61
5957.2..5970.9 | 8.87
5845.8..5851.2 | 6.3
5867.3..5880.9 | 8.35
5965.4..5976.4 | 8.91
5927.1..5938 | 8.78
